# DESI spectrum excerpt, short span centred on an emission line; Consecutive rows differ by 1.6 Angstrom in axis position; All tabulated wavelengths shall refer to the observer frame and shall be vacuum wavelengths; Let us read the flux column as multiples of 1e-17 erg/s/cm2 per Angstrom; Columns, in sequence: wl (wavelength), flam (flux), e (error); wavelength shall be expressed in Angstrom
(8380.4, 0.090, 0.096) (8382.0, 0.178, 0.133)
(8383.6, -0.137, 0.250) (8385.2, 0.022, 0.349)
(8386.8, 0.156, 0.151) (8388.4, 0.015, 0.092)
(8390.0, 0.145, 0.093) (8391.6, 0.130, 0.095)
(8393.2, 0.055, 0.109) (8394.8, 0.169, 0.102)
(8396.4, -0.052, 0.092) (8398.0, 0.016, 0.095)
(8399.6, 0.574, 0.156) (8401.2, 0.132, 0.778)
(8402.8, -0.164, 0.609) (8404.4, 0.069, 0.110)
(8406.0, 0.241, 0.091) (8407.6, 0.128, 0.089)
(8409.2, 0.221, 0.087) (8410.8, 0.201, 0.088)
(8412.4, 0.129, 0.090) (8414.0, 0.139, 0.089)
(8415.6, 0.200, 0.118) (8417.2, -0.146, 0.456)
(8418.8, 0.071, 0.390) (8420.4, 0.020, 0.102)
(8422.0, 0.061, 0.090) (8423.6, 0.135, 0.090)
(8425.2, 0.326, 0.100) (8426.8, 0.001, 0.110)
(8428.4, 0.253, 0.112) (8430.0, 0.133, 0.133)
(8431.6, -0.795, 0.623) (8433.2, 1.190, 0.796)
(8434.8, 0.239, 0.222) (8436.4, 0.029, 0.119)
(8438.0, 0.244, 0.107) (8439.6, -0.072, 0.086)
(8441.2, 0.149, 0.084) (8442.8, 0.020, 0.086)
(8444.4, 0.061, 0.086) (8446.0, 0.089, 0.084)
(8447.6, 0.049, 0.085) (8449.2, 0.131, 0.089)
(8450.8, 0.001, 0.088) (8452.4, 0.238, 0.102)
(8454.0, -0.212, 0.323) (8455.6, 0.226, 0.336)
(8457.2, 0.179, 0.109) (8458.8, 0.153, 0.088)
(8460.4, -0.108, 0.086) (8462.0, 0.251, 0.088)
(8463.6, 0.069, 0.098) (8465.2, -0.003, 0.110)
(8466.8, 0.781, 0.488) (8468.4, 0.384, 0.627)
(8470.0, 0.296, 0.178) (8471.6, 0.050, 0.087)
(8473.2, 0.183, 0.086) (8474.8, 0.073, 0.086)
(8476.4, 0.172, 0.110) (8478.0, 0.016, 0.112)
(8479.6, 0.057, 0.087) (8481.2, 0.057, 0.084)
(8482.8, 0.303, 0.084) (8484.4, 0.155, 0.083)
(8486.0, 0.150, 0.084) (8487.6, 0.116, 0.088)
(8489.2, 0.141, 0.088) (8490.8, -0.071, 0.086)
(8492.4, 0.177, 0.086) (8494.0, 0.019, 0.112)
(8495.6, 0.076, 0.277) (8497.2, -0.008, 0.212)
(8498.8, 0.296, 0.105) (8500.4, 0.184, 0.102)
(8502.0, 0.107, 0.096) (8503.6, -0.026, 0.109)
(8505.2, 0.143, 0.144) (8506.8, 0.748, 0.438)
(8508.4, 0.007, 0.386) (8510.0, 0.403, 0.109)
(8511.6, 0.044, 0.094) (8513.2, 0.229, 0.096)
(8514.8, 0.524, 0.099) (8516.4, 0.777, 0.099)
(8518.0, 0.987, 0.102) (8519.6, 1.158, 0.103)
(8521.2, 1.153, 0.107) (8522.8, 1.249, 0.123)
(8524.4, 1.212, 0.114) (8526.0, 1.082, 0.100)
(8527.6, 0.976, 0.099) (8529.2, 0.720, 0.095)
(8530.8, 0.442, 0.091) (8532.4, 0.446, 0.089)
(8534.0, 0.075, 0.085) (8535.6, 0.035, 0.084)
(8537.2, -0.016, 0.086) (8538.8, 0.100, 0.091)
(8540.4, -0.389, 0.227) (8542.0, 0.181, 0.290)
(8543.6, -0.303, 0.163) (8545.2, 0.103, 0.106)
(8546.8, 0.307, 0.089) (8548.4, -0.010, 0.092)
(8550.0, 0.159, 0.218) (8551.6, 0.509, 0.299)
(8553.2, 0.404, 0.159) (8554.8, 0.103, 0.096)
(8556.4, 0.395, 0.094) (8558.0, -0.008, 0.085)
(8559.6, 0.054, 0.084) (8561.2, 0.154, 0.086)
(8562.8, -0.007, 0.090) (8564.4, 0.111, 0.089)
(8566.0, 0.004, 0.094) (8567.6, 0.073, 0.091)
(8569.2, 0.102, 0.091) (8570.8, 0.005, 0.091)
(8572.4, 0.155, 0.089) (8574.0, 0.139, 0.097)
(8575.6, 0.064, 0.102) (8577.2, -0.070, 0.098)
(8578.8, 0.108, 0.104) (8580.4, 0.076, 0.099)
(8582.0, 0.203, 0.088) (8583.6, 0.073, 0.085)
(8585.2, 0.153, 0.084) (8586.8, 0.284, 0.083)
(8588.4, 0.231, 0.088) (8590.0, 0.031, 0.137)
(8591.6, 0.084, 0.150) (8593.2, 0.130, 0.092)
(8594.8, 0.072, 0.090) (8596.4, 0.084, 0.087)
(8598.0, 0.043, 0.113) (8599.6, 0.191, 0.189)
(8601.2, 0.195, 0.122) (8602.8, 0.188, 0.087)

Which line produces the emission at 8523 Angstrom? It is [O II]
